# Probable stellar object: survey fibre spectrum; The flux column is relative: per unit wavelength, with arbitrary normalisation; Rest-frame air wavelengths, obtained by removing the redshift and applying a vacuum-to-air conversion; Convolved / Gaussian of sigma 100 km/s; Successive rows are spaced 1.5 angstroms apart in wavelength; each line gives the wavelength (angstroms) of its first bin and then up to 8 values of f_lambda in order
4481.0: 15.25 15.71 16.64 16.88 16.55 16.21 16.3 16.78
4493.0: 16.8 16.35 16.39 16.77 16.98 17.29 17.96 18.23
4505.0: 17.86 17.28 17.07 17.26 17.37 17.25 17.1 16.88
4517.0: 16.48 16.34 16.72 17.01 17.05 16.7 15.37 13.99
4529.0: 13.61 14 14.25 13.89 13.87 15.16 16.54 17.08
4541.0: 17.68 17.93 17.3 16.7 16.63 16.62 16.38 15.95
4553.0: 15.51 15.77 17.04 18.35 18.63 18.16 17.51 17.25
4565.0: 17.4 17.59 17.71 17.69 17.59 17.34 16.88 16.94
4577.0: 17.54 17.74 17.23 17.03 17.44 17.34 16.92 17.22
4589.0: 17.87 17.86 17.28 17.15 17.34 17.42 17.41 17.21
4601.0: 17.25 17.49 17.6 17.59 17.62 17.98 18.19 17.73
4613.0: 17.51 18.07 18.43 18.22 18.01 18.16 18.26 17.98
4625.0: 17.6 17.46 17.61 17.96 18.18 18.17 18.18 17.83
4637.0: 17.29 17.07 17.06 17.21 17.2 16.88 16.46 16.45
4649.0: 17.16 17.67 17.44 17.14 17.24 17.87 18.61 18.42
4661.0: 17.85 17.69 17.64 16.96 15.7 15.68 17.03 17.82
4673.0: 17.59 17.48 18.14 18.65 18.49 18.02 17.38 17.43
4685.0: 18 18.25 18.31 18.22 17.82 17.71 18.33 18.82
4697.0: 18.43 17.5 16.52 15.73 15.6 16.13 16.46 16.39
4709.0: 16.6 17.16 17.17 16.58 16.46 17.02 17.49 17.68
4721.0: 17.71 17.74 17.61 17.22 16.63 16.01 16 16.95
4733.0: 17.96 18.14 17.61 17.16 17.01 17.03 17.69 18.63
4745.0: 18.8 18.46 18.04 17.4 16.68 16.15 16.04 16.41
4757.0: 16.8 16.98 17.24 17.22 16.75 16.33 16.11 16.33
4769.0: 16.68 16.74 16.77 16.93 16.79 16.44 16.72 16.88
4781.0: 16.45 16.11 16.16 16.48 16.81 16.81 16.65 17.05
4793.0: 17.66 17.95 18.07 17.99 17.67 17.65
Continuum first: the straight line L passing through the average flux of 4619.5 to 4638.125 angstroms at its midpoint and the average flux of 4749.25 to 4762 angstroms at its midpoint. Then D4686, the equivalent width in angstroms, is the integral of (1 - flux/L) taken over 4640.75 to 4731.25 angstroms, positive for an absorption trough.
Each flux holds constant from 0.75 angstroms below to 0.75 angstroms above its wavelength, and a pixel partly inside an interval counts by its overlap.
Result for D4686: 0.3 angstroms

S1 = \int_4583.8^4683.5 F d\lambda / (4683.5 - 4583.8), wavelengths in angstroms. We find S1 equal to 17.6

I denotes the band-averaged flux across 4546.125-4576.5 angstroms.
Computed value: 17.1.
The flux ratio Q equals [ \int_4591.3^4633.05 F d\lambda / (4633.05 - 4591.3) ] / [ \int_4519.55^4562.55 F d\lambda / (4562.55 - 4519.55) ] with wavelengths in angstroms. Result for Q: 1.09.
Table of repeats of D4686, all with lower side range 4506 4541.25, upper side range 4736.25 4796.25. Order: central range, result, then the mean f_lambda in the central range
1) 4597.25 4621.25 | -2.1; 17.8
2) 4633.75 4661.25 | -1.5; 17.4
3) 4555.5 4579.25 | -2.0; 17.6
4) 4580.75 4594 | -0.9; 17.3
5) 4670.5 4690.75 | -1.6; 18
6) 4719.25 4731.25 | -0.2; 17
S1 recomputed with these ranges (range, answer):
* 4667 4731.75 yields 17.3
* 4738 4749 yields 17.9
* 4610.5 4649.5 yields 17.6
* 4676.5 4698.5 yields 18.1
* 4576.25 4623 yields 17.6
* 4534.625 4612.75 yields 17.2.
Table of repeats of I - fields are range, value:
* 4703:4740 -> 17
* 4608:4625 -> 18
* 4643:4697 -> 17.6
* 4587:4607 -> 17.4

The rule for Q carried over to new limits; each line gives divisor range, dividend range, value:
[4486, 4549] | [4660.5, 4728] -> 1.05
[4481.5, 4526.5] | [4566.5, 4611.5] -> 1.04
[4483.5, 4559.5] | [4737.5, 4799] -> 1.03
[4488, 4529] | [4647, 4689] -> 1.05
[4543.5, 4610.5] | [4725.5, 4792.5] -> 0.98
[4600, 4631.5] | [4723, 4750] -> 0.98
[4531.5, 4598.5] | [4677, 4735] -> 1.02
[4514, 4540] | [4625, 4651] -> 1.11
